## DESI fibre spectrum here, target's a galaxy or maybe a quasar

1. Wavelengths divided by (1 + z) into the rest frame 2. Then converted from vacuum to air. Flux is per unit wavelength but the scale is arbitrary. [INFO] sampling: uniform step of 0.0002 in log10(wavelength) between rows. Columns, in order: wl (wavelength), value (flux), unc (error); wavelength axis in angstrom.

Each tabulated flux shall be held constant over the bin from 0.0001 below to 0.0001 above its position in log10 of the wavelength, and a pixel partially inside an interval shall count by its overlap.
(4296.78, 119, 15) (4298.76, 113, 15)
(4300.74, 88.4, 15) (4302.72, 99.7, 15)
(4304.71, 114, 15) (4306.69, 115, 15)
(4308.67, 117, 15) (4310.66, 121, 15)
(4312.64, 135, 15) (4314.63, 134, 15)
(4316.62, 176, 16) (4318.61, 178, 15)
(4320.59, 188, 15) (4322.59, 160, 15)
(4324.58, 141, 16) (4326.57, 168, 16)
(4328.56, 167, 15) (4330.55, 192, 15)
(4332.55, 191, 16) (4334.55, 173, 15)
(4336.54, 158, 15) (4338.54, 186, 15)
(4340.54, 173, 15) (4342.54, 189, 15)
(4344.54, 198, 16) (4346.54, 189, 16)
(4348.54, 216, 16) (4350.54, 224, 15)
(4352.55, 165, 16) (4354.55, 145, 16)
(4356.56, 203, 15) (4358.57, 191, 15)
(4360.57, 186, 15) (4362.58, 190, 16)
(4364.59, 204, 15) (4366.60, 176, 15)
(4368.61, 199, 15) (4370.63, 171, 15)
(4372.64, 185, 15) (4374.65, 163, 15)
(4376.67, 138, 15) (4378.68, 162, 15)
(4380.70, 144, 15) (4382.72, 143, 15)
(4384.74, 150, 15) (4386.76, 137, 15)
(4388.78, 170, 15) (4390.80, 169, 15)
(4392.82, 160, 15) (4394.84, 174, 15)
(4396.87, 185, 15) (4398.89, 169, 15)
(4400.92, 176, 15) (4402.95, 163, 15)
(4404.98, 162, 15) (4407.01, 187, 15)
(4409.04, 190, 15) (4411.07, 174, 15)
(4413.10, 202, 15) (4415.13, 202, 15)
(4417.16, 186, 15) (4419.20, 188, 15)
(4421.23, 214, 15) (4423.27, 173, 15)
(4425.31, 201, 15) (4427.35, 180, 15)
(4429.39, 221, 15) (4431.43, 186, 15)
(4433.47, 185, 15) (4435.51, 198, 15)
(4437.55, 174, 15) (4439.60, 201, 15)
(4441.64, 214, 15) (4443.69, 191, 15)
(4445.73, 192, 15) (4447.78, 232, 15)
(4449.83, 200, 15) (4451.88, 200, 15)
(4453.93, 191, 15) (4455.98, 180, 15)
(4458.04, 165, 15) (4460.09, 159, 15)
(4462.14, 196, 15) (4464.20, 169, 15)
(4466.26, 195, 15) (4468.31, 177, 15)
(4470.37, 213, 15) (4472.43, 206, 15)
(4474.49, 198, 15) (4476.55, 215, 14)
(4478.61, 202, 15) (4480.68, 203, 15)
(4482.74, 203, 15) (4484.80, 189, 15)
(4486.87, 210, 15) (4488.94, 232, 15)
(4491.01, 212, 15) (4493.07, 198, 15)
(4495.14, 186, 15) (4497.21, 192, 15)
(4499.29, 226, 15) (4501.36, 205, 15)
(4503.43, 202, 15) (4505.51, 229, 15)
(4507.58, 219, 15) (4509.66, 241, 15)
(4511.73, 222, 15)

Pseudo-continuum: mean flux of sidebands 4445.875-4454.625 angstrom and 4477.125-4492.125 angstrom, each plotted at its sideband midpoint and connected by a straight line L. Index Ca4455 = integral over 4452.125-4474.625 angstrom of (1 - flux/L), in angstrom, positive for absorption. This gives 2.1 angstrom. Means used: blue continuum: 205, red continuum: 208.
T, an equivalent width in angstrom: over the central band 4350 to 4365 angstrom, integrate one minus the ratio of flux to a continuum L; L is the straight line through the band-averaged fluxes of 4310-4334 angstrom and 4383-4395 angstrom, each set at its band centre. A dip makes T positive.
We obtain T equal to -2.5 angstrom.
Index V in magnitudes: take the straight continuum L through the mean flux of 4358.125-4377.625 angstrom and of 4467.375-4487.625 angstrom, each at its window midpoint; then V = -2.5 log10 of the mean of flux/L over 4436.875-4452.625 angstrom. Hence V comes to -0.032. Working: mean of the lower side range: 180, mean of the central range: 201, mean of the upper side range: 202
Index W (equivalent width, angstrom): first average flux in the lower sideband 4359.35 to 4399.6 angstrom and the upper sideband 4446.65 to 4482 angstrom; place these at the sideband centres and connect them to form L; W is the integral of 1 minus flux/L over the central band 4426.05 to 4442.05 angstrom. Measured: -0.8 angstrom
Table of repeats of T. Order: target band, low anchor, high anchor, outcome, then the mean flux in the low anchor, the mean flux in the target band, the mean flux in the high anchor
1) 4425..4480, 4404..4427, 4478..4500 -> 0.7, 189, 194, 204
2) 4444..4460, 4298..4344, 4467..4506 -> 0.1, 152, 192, 205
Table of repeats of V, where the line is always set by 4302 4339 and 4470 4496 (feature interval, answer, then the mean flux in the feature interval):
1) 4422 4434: -0.023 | 192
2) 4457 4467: 0.130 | 176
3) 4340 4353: -0.206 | 195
